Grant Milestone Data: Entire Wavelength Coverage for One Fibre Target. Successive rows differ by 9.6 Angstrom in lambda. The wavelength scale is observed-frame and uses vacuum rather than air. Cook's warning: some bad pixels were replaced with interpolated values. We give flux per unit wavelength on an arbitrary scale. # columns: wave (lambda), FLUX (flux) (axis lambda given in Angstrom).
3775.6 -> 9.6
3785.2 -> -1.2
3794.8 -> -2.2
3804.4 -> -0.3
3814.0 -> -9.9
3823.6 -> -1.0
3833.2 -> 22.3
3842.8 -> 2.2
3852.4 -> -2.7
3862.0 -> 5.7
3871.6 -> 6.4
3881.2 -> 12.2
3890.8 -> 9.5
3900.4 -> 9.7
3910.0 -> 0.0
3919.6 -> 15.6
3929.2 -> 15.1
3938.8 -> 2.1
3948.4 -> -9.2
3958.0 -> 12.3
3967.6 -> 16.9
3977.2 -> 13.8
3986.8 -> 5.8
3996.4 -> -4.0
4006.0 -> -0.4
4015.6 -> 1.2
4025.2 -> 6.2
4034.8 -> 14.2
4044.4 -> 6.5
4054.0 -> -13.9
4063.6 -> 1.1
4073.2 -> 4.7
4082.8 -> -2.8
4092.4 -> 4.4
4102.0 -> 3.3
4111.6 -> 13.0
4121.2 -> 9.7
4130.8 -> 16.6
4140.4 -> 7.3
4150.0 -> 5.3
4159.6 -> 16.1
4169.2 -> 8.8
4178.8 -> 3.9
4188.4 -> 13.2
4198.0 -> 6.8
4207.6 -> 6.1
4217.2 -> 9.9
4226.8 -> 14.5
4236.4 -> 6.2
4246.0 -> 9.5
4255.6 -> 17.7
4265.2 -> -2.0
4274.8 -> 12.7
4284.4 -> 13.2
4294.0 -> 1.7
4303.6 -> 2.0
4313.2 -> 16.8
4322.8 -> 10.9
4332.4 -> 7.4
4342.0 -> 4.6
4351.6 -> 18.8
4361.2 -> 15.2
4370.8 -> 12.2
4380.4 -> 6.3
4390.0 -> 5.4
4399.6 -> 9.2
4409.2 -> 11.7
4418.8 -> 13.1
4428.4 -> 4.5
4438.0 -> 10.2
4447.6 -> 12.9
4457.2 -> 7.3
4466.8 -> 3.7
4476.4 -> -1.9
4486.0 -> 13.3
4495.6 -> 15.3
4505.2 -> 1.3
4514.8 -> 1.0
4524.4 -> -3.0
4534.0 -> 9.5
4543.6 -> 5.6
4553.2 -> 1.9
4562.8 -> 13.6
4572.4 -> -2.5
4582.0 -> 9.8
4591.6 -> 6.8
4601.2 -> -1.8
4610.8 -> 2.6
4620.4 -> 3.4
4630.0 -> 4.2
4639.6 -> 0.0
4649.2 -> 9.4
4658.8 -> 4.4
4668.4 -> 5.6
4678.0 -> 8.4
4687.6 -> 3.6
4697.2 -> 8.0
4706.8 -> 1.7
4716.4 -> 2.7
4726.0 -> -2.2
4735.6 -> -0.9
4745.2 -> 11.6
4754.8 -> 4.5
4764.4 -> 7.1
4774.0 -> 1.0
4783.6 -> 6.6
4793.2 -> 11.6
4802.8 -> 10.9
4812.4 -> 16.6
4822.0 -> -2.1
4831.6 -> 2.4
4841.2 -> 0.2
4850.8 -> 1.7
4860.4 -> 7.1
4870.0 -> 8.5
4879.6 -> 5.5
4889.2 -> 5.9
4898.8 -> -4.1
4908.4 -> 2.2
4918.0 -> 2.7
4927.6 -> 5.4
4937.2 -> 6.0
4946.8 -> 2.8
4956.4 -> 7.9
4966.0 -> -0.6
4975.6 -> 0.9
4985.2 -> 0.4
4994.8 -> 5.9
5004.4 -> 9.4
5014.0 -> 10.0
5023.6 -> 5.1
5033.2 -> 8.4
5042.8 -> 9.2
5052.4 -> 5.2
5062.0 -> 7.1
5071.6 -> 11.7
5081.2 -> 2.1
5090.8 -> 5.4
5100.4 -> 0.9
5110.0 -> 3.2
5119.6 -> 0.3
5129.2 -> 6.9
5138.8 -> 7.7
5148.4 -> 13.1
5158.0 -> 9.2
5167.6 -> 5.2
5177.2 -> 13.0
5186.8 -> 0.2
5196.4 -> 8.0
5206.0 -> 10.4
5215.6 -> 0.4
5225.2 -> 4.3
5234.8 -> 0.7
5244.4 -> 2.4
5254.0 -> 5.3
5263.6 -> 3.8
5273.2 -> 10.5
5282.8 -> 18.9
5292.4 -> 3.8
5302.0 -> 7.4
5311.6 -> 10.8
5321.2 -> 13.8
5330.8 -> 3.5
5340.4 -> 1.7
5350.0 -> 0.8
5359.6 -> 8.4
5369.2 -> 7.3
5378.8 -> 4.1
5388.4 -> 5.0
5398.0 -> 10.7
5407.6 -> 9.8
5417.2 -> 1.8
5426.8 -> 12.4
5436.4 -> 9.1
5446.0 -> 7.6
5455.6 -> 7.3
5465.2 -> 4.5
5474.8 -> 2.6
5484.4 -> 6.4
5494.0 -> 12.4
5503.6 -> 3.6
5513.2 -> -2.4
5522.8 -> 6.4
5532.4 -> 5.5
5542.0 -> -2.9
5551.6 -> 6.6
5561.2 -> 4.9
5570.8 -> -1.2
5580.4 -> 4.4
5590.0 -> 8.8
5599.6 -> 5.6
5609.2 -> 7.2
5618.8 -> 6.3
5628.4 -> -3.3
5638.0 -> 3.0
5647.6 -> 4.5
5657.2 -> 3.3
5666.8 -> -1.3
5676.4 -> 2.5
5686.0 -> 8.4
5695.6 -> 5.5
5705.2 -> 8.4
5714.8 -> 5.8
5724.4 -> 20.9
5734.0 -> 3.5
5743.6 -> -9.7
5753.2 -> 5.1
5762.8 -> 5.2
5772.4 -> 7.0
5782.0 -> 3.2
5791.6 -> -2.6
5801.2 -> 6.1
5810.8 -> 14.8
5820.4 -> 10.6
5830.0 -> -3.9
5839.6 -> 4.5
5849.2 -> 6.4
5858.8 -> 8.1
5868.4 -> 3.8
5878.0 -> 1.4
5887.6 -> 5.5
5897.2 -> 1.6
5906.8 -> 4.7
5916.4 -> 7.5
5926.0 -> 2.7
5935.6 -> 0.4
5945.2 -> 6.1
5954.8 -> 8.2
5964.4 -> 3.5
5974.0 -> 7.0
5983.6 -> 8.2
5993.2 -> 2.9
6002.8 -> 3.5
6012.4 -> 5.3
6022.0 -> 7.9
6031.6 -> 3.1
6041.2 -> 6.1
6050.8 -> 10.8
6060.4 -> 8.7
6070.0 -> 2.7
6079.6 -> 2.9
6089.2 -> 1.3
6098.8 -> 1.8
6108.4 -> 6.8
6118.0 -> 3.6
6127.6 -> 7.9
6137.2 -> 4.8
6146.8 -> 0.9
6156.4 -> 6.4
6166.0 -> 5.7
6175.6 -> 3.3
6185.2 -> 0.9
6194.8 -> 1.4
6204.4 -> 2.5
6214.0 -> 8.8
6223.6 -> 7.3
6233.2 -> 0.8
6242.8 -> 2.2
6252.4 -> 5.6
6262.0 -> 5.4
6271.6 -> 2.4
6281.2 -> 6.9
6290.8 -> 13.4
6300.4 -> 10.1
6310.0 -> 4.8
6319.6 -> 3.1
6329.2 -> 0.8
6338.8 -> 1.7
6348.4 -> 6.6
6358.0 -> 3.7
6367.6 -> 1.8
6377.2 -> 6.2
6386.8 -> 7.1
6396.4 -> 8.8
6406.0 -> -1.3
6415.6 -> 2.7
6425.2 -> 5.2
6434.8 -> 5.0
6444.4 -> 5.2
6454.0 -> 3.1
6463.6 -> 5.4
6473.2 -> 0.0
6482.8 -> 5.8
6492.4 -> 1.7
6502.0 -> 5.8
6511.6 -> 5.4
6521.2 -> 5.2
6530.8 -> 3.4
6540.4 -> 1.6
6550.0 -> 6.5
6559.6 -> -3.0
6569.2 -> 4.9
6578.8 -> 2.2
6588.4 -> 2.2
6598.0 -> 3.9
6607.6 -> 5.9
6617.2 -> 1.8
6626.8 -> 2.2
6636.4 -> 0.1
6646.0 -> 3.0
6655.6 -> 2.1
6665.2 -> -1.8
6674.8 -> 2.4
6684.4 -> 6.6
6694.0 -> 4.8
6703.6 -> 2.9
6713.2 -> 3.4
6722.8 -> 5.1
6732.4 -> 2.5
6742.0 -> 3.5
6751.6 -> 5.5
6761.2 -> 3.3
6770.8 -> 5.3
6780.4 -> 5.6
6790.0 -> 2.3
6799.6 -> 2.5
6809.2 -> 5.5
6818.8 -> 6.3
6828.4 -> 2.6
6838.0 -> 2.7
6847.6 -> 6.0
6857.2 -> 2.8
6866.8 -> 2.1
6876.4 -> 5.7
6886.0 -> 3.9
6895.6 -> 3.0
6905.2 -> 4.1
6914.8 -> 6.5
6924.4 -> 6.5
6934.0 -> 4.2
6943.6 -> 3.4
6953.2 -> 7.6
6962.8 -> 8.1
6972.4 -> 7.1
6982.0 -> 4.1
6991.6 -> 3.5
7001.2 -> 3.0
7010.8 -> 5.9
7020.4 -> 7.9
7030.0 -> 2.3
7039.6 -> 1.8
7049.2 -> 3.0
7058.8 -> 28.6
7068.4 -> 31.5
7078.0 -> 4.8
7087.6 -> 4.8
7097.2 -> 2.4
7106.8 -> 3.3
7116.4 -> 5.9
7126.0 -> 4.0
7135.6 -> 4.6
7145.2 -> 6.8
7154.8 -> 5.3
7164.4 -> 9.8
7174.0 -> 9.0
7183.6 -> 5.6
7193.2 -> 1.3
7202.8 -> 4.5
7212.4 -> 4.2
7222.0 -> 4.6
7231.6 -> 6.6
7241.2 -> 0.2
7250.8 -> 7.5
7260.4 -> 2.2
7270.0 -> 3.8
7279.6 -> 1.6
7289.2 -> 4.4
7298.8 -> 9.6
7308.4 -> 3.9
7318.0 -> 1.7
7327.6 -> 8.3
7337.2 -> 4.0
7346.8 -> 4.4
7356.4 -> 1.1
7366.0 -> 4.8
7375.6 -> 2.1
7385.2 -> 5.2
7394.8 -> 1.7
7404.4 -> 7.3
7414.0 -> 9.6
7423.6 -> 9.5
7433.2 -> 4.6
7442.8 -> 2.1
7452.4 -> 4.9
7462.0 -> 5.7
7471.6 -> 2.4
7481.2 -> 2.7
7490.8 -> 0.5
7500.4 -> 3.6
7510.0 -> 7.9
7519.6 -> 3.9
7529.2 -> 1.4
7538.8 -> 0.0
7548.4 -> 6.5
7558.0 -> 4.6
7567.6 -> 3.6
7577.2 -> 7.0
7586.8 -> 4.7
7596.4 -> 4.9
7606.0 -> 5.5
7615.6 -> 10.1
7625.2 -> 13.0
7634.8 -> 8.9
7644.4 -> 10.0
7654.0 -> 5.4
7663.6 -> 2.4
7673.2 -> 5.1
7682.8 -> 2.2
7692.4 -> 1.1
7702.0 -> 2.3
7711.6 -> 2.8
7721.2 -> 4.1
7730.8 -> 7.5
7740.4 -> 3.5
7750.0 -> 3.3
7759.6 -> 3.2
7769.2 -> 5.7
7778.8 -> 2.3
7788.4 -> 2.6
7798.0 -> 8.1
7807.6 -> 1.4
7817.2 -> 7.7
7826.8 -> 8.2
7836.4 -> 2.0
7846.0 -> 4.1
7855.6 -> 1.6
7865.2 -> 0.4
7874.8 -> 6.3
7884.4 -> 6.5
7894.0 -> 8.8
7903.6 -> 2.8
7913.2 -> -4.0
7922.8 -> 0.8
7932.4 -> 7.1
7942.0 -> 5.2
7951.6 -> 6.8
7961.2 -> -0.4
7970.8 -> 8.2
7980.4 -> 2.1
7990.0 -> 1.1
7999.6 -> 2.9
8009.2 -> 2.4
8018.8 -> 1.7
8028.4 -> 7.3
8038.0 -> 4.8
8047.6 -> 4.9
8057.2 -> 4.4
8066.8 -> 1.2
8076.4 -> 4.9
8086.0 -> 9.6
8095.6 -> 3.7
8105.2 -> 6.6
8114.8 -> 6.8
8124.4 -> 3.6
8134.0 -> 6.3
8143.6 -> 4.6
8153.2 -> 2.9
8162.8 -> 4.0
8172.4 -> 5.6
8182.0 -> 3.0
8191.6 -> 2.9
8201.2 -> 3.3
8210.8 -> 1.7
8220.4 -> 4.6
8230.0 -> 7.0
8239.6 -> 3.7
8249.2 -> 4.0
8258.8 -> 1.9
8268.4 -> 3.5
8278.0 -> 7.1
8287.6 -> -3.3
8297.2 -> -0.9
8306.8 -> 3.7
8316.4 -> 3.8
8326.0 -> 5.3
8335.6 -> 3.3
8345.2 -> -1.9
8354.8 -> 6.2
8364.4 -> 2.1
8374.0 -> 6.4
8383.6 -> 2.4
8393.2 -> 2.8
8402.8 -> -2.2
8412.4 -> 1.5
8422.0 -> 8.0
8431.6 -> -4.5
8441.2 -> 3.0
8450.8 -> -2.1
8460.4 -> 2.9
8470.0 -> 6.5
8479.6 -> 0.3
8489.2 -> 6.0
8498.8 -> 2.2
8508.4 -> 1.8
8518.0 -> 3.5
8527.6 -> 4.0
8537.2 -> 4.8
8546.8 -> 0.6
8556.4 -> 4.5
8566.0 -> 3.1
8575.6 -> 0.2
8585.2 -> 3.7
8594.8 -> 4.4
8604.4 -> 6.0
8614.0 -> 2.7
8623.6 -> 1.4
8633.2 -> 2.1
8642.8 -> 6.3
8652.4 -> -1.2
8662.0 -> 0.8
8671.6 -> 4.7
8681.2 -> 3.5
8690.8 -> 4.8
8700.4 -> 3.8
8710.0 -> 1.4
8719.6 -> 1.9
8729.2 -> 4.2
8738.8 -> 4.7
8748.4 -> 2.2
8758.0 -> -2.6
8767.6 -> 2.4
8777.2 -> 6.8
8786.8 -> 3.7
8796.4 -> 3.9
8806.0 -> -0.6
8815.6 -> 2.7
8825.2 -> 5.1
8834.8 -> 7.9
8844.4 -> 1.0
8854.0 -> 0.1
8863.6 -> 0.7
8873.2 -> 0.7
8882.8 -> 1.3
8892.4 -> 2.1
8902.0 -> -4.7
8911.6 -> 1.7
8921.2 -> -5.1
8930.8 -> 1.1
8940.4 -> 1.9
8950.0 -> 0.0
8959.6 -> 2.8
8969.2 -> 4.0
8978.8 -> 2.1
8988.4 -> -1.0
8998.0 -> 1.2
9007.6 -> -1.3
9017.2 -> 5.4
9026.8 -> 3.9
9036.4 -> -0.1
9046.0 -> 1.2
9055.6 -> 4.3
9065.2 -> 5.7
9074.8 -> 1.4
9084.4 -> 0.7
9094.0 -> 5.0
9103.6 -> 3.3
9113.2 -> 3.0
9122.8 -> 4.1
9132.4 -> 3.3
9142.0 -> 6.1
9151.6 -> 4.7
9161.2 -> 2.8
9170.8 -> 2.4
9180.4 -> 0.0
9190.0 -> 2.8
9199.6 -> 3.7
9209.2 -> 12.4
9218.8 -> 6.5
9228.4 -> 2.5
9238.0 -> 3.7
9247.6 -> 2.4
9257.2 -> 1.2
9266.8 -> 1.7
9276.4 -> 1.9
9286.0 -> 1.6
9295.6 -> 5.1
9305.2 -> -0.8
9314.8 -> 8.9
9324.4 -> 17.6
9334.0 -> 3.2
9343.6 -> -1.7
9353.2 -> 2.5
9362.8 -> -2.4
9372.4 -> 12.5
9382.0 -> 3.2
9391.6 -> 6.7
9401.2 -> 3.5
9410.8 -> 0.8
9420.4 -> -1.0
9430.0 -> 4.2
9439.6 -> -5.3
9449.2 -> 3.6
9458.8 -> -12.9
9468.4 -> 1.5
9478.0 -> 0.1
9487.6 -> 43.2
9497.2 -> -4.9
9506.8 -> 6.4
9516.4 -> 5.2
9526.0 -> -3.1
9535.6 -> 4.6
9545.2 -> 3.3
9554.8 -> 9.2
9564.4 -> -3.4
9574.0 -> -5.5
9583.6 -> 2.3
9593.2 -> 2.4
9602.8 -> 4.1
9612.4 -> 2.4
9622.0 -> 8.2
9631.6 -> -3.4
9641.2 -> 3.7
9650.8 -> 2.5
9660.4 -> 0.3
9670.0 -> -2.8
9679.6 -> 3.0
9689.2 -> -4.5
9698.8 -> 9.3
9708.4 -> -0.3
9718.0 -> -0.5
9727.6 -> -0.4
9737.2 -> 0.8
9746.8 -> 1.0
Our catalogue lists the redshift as 0.894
